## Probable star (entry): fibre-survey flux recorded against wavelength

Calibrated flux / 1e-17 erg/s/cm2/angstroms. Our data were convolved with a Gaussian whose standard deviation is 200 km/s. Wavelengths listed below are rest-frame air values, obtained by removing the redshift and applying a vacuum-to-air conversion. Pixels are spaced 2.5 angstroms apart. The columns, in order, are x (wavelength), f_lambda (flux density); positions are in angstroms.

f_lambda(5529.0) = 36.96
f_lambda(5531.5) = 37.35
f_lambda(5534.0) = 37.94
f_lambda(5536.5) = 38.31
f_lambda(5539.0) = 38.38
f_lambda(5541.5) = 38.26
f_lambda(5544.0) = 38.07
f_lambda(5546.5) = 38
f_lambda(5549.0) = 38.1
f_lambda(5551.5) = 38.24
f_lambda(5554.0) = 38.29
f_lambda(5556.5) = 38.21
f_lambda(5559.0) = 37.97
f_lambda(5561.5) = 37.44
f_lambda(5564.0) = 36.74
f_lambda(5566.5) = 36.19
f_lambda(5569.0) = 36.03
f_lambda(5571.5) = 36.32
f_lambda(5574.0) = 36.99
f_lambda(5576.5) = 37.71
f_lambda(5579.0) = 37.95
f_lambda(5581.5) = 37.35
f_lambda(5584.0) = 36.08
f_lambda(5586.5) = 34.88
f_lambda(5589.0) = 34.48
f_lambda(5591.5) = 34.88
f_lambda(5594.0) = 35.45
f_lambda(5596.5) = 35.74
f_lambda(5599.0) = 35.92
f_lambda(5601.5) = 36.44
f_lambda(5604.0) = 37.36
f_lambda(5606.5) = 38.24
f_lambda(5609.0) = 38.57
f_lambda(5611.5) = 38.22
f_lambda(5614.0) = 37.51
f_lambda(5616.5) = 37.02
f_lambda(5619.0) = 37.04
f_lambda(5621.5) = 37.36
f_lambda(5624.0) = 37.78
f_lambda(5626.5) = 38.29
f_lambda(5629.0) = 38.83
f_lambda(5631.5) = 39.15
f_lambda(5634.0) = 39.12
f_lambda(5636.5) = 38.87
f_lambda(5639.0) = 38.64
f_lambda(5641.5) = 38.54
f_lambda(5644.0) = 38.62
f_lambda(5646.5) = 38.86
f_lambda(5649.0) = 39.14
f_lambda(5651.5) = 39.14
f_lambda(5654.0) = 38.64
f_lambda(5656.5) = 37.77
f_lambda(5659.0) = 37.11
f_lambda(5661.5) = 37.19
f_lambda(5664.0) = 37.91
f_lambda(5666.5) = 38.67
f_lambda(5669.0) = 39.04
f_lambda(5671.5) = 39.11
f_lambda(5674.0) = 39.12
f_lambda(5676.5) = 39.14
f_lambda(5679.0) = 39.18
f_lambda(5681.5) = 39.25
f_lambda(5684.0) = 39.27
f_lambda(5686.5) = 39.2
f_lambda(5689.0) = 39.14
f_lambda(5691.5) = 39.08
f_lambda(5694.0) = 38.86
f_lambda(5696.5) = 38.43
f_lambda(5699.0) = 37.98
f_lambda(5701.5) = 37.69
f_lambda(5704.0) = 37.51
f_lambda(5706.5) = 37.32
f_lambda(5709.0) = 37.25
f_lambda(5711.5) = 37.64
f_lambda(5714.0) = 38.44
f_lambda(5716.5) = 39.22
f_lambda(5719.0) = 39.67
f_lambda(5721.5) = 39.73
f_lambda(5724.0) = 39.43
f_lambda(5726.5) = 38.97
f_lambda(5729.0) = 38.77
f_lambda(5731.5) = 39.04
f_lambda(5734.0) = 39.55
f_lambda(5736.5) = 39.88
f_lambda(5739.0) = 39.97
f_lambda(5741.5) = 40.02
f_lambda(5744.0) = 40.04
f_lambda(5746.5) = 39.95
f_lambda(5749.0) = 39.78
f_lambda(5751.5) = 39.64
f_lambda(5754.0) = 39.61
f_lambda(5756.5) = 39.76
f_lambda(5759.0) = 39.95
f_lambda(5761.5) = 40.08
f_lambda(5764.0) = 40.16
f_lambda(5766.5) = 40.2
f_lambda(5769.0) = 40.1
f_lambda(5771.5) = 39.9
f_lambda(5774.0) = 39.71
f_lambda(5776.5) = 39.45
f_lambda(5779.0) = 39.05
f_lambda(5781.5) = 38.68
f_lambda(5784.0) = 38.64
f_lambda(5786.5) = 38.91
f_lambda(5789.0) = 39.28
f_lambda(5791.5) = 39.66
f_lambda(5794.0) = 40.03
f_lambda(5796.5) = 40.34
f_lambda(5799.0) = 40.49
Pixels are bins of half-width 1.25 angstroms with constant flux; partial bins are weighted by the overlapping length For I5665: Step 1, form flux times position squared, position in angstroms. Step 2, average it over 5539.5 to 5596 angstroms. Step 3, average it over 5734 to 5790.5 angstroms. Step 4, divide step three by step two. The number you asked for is 1.15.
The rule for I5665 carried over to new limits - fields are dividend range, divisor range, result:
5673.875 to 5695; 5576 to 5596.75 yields 1.13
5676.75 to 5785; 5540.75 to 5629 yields 1.11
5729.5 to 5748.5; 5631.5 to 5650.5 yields 1.06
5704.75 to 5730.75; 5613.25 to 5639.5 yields 1.05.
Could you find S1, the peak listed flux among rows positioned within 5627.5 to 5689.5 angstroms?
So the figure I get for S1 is 39.27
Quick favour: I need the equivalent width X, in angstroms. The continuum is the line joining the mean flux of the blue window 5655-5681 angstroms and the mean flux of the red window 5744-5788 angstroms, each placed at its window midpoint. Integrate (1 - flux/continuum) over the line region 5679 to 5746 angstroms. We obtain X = 0.1 angstroms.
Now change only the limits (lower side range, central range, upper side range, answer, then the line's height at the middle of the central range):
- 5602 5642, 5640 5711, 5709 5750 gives 0.39 angstroms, 38.7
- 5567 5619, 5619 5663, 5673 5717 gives -0.98 angstroms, 37.5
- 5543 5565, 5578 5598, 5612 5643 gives 1.16 angstroms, 38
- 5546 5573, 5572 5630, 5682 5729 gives 1.23 angstroms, 37.7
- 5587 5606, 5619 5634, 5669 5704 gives -0.58 angstroms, 36.8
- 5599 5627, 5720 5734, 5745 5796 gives -0.06 angstroms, 39.1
